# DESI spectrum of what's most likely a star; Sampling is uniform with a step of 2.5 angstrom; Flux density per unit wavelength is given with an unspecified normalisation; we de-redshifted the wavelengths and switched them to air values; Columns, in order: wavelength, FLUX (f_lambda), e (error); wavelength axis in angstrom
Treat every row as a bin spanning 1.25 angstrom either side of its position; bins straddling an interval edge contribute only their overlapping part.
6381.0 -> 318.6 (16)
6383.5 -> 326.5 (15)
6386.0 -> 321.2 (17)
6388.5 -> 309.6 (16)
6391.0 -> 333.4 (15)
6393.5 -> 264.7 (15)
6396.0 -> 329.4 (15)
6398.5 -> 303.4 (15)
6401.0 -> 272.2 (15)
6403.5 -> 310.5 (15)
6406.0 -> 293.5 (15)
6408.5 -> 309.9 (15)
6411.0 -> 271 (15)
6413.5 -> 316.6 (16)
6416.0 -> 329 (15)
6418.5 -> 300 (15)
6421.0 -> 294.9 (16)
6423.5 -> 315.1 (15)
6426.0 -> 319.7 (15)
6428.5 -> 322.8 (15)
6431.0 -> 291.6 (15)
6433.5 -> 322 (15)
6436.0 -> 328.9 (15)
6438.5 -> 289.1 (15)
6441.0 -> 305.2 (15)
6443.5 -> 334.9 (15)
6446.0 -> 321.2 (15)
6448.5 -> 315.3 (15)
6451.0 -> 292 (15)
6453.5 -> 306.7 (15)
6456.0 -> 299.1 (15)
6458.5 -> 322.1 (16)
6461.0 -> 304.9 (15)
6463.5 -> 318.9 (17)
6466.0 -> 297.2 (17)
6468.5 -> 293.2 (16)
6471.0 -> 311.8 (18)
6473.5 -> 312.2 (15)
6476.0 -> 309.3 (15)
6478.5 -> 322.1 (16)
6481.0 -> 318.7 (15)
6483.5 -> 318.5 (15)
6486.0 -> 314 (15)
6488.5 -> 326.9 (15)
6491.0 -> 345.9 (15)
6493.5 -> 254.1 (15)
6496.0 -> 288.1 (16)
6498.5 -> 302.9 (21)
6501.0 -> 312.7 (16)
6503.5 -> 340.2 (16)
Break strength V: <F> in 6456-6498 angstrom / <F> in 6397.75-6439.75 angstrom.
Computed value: 1.01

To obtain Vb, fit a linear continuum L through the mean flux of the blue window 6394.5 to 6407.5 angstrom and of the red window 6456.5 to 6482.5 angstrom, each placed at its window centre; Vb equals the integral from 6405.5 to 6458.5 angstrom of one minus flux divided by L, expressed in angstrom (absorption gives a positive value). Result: -0.60 angstrom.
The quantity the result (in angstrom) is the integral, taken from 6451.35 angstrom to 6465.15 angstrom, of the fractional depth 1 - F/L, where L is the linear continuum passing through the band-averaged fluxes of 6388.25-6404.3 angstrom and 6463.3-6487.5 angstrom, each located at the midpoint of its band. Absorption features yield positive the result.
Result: 0.0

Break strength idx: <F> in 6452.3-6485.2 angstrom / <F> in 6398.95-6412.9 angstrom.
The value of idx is 1.06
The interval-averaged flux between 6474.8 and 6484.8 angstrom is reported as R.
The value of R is 317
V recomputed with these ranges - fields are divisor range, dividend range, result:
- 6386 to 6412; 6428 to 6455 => 1.03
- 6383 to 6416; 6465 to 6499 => 1.01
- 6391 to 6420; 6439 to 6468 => 1.03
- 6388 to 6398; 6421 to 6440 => 1.01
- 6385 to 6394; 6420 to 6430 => 1.01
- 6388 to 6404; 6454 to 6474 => 1.01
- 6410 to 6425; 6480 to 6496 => 1.02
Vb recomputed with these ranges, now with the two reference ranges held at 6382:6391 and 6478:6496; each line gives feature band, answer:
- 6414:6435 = 0.4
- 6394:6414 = 1.3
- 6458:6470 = 0.3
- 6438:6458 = 0.4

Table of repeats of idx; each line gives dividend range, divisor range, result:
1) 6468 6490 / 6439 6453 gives 1.01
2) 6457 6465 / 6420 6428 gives 1.01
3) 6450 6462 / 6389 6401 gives 1.00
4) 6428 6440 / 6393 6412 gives 1.05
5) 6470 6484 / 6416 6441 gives 1.02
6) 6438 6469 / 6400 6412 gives 1.06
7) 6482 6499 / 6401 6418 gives 1.02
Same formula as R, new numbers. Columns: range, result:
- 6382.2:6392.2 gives 323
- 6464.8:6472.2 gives 301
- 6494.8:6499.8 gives 296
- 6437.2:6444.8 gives 310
